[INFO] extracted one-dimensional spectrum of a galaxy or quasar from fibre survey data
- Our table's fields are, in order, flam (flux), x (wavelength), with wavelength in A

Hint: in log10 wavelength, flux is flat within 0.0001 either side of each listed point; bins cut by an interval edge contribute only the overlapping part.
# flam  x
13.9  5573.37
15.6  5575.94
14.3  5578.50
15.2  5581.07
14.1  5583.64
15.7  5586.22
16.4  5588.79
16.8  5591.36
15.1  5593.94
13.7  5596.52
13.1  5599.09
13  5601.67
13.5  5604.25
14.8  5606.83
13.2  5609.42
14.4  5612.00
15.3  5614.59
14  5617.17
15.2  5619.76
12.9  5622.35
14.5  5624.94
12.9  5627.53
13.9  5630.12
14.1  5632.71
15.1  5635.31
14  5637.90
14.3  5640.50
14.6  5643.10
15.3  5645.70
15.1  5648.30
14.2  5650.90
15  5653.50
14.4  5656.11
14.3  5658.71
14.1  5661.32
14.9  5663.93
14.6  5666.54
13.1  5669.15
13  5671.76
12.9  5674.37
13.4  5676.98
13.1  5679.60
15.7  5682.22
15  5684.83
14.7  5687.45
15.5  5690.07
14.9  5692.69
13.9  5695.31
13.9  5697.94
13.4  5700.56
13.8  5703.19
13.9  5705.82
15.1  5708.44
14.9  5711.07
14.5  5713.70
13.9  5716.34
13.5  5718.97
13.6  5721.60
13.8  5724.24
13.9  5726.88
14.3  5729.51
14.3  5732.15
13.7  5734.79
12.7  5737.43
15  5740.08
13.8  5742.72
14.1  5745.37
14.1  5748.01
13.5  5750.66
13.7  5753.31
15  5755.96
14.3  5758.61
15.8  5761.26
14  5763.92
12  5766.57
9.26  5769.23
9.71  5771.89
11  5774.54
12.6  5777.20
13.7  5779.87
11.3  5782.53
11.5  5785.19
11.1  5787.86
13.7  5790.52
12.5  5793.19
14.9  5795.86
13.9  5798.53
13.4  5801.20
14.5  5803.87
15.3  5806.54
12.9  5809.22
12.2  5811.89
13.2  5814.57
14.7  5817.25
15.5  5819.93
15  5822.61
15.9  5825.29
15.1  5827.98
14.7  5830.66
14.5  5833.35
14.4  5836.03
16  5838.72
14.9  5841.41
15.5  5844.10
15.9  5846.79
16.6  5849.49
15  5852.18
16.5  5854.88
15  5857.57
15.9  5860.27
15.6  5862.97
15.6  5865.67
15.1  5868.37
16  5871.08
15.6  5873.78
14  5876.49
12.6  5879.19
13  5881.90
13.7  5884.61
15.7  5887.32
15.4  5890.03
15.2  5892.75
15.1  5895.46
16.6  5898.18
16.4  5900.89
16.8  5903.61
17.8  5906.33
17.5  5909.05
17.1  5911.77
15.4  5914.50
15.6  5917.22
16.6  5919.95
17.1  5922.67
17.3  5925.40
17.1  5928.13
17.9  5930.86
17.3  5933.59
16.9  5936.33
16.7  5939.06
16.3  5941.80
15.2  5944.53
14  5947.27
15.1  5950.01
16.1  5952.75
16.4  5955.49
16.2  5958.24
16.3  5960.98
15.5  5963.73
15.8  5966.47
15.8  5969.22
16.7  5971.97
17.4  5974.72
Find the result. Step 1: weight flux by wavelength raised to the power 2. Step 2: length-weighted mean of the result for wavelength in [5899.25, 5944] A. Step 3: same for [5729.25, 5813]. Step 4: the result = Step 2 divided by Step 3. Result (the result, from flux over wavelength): 1.34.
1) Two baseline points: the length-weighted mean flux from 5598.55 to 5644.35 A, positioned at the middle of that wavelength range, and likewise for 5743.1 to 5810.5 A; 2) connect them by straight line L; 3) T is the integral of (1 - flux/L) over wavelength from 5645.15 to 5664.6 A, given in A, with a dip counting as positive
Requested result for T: -1.1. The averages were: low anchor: 14.1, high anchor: 13.1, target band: 14.6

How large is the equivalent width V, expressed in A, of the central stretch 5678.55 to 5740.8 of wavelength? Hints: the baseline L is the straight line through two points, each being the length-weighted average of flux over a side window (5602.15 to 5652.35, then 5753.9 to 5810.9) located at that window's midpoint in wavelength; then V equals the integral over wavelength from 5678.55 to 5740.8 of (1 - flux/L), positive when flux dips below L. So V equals -2.9 A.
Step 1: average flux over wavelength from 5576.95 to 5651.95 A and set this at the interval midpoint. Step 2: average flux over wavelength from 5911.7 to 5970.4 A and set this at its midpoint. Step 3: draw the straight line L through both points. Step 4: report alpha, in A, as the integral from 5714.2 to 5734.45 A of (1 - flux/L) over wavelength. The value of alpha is 1.53 A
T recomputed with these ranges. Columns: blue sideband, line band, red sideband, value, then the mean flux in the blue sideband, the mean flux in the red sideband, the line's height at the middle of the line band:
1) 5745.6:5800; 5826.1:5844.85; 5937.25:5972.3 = -1.5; 12.9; 15.8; 13.9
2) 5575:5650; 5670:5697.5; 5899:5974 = 1.3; 14.5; 16.4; 14.9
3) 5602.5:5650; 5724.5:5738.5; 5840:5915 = 1.0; 14.3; 15.6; 14.8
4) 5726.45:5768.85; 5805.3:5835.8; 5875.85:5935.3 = 0.9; 13.9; 16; 14.9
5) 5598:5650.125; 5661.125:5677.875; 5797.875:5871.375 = 0.7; 14.2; 15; 14.3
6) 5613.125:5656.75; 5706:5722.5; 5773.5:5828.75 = -0.3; 14.4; 13.5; 14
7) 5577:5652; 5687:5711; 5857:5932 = 0.8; 14.4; 15.8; 14.9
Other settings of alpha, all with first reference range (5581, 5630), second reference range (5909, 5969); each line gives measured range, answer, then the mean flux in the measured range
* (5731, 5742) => 0.9 A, 13.9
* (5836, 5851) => 0.1 A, 15.6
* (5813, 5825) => 0.7 A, 14.7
